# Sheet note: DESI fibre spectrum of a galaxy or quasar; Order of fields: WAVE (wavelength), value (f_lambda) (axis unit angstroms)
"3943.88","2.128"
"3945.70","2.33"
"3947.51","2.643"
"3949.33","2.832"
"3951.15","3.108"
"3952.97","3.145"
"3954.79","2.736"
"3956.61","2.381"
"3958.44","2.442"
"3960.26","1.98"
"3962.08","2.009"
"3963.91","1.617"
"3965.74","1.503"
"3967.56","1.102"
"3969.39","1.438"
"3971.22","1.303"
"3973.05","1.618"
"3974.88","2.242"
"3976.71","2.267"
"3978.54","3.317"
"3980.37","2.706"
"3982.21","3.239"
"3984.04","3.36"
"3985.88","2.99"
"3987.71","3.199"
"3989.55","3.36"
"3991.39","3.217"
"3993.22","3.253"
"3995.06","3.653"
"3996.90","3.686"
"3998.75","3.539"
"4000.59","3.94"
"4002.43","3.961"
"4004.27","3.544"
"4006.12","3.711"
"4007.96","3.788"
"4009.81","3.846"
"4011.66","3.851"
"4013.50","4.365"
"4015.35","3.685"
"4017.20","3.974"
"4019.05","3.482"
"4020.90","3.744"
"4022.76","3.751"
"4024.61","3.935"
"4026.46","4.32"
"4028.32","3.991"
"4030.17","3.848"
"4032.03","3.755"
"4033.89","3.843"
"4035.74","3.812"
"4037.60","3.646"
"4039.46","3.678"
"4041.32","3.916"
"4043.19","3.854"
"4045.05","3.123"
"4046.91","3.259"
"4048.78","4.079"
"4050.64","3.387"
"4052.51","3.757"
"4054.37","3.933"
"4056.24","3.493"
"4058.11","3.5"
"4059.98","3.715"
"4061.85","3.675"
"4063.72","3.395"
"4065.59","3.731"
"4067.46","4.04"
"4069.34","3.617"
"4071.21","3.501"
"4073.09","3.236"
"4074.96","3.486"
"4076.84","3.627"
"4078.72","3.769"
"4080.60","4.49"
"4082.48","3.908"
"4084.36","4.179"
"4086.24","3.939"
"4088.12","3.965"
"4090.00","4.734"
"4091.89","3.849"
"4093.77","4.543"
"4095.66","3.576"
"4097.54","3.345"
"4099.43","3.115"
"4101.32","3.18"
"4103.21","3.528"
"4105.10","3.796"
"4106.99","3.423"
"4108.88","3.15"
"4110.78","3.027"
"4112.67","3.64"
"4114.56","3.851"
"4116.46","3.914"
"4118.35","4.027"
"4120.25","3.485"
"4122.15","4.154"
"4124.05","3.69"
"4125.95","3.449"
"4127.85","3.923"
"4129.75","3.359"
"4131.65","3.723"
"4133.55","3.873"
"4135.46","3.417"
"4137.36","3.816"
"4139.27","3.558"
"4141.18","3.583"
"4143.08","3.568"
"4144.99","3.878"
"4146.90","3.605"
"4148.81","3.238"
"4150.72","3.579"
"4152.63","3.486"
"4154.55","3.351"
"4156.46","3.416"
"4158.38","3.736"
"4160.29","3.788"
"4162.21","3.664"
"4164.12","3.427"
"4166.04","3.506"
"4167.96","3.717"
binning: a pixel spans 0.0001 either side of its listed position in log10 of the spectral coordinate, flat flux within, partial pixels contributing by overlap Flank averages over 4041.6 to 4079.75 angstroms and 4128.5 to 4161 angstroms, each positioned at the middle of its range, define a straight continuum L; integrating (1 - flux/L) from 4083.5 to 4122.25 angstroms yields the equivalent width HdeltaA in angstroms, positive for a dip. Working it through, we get -1.3 angstroms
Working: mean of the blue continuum 3.62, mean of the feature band 3.72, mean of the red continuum 3.59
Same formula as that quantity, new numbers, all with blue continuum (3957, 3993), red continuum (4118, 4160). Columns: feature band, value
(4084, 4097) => -3.3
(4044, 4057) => -2.7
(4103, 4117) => -0.5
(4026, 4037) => -4.3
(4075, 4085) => -2.4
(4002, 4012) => -4.4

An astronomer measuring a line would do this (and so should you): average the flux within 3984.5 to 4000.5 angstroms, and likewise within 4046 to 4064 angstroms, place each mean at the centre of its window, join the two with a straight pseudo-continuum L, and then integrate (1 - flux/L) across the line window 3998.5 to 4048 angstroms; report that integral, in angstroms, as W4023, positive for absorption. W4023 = -4.0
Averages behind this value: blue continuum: 3.39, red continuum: 3.63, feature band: 3.79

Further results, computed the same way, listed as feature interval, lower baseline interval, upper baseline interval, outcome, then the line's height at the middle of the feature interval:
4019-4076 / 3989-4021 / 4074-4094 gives 2.6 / 3.88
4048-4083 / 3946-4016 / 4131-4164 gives -4.7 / 3.26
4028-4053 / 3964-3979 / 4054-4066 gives -3.9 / 3.21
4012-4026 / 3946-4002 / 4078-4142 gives -3.9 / 3.02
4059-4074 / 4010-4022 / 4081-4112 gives 0.6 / 3.77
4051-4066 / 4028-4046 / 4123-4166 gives 0.3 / 3.71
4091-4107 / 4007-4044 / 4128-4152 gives 0.4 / 3.7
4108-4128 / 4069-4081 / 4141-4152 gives -0.3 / 3.6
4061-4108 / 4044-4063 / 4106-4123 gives -1.8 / 3.61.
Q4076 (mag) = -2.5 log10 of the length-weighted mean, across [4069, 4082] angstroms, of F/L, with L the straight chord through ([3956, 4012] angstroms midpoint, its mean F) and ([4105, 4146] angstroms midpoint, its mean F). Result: -0.10 mag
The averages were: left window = 2.84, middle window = 3.69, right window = 3.65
